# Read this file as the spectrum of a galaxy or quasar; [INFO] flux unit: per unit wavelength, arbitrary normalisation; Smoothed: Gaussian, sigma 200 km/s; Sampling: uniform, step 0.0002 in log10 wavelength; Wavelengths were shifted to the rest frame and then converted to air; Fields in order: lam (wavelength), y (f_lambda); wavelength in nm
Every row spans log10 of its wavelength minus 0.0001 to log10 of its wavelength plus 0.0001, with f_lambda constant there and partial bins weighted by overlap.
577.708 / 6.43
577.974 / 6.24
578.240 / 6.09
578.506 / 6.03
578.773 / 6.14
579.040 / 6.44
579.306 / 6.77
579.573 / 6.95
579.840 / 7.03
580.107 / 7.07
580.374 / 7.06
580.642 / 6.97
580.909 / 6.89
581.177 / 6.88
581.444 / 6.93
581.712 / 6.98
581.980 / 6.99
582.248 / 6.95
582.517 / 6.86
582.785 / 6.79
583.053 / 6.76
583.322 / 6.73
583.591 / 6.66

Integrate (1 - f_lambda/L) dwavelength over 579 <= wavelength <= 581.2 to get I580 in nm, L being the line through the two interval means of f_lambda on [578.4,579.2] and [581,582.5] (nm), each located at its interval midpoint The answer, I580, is -0.13 nm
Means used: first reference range 6.23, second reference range 6.93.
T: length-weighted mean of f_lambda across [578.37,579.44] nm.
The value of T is 6.34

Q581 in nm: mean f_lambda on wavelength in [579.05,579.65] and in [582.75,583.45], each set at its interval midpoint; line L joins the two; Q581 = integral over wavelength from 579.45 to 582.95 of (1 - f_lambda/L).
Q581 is -0.10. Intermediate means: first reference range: 6.77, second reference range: 6.76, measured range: 6.95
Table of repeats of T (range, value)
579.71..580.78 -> 7.03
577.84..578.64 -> 6.12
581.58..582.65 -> 6.94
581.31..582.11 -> 6.97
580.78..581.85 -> 6.92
